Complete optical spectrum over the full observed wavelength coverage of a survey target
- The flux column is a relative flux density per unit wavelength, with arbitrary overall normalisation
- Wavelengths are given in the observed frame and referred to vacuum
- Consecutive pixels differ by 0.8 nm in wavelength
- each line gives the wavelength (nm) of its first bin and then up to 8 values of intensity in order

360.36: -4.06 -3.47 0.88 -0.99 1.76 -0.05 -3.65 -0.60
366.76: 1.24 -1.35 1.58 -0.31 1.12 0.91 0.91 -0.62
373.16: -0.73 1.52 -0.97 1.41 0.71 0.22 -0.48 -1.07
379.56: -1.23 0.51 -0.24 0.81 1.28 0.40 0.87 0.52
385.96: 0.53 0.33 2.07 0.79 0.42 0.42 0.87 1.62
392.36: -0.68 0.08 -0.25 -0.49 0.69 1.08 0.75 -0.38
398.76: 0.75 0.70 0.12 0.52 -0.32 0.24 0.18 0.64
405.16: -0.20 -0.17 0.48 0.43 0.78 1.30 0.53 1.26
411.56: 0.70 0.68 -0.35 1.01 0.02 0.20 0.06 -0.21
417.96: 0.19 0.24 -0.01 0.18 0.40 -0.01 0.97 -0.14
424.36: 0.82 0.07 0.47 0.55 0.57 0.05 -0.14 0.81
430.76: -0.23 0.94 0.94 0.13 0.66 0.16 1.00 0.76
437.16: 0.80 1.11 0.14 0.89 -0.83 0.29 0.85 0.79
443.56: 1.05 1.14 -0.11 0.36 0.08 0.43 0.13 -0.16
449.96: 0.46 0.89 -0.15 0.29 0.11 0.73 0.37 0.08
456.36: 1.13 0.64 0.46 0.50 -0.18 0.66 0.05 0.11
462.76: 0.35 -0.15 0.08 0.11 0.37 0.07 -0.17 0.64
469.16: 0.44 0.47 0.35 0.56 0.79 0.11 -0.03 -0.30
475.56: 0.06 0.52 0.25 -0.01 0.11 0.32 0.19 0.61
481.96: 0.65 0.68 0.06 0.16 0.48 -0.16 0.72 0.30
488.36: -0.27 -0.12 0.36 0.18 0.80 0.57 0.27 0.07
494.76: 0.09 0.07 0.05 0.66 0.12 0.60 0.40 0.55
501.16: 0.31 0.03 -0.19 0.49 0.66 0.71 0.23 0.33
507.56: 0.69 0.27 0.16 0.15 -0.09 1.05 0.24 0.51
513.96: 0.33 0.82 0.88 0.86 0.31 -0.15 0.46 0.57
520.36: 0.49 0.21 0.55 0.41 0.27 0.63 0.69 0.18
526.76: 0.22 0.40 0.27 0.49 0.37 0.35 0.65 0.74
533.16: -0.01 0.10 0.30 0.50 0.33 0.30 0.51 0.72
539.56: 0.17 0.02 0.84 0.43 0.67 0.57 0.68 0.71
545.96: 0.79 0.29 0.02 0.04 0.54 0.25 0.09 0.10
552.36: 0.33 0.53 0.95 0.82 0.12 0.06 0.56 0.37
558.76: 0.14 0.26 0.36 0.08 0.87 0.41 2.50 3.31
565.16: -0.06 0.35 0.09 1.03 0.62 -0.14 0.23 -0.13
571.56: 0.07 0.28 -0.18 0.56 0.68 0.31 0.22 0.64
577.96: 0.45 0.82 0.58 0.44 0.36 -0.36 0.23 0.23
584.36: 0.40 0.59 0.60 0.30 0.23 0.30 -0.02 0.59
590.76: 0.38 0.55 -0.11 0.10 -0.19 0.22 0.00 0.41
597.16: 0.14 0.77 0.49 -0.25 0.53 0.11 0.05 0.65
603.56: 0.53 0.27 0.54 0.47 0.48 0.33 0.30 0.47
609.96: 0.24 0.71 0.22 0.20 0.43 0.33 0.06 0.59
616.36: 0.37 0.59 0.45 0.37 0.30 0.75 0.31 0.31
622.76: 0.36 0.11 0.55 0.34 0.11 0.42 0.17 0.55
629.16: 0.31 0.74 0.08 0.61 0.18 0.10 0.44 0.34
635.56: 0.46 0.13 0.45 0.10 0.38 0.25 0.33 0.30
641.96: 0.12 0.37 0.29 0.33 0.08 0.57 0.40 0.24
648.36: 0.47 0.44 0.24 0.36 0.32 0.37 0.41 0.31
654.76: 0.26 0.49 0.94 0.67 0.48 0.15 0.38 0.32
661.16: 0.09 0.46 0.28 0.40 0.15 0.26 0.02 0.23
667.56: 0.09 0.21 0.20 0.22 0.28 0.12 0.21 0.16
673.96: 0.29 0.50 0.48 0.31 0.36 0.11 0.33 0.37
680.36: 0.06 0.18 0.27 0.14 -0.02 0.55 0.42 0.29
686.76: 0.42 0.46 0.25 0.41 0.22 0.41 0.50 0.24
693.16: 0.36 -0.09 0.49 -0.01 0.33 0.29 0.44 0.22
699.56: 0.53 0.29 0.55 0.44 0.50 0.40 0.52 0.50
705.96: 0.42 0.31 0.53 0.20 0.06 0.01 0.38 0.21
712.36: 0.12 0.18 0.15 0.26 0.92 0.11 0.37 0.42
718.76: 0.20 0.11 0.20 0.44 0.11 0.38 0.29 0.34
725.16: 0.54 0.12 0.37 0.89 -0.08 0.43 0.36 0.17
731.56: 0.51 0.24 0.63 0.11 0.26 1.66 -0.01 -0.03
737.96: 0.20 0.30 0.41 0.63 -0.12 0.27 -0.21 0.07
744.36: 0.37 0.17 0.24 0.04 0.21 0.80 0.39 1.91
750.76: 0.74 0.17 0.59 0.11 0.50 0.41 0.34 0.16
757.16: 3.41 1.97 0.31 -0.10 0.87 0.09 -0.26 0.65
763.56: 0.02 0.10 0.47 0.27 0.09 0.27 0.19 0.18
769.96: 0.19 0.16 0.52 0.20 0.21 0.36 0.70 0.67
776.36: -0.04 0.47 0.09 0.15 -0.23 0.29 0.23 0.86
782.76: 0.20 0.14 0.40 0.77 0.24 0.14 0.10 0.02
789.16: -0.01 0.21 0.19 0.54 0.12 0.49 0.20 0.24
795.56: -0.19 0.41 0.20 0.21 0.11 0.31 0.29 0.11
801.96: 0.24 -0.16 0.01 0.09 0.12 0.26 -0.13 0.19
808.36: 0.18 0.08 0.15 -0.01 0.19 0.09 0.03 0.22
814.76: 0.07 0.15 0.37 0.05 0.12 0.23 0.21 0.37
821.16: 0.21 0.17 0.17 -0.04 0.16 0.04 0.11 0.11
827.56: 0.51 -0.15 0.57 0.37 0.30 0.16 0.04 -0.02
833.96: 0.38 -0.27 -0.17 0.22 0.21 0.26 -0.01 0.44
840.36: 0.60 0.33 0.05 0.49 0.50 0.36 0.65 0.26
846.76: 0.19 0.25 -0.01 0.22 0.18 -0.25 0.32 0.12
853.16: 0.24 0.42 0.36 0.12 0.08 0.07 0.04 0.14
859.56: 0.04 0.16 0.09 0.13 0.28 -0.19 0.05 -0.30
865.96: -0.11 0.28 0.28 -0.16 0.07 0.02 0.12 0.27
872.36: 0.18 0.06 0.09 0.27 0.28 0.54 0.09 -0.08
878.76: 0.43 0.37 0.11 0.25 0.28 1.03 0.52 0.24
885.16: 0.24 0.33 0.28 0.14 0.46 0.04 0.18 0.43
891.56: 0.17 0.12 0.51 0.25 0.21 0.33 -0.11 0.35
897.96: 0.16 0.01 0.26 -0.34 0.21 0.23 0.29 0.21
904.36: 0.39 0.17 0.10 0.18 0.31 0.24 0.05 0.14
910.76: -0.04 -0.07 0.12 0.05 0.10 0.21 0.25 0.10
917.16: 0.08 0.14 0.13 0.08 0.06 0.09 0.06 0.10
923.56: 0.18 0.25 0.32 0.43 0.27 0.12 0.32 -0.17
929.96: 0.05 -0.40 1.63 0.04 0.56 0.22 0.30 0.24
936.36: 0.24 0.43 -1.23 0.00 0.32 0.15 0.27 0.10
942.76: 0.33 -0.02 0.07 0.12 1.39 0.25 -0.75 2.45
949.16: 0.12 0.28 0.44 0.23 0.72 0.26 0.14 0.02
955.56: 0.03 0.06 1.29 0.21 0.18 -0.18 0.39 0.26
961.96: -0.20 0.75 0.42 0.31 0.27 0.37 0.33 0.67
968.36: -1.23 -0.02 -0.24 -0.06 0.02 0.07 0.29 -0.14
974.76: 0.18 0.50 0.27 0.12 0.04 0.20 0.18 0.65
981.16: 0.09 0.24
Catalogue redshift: 0.51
